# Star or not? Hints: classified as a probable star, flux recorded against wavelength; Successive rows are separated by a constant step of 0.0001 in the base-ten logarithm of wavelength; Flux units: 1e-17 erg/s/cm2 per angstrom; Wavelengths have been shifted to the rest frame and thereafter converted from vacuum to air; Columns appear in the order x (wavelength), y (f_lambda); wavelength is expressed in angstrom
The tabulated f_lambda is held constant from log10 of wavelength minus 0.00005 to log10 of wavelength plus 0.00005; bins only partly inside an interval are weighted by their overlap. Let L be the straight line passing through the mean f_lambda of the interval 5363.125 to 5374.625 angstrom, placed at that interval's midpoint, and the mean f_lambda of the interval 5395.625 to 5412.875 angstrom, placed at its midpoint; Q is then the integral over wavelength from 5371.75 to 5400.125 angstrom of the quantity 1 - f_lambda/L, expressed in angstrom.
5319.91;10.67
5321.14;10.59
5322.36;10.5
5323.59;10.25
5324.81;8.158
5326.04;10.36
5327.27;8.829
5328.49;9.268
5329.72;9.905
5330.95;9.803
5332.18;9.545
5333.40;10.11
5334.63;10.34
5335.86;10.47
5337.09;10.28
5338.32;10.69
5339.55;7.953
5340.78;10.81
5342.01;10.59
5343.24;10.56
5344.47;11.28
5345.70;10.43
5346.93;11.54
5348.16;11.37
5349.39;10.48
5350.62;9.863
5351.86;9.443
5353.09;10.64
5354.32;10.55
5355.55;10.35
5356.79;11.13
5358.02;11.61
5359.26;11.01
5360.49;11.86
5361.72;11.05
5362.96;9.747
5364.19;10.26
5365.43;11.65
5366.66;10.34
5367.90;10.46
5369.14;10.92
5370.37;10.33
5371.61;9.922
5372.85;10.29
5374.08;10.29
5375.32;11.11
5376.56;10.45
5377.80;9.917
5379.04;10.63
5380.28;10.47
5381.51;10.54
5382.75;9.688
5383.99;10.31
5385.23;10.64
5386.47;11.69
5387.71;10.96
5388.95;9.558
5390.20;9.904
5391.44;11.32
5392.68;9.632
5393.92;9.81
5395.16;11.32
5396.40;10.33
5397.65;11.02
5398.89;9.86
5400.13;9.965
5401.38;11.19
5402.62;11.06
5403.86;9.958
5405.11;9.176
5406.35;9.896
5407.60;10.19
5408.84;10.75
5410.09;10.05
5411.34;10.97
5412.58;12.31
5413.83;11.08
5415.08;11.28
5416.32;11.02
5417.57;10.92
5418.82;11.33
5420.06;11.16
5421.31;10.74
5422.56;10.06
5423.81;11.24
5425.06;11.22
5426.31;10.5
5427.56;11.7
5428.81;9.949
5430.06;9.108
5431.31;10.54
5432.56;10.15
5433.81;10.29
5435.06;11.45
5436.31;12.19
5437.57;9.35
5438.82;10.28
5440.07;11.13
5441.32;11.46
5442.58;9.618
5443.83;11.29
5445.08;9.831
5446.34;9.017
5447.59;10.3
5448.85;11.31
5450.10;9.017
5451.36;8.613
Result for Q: 0.1 angstrom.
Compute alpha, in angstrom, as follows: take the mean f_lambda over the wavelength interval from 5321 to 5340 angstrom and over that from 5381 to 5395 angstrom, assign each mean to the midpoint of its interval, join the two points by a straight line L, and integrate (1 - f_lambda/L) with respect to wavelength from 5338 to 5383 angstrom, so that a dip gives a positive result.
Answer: -1.9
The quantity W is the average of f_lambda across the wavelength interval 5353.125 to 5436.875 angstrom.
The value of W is 10.6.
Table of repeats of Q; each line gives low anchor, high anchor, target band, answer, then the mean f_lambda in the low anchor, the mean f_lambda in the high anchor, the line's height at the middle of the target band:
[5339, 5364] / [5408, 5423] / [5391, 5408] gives 0.9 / 10.6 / 11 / 10.9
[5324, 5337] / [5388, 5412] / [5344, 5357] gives -1.0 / 9.71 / 10.3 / 9.89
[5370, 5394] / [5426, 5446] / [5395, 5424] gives -0.6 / 10.4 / 10.5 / 10.5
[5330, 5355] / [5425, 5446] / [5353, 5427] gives -1.3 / 10.3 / 10.6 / 10.4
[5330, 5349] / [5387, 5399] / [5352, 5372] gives -0.6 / 10.4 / 10.4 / 10.4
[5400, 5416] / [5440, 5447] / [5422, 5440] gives -0.3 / 10.6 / 10.3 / 10.4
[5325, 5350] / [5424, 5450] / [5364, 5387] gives -0.5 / 10.2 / 10.5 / 10.3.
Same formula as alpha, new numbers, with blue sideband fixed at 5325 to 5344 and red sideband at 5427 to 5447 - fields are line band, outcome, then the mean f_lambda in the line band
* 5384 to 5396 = -0.4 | 10.5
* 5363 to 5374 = -0.4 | 10.5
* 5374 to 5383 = -0.2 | 10.4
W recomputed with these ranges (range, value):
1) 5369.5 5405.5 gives 10.4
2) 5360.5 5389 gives 10.5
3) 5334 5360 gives 10.5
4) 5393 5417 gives 10.6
